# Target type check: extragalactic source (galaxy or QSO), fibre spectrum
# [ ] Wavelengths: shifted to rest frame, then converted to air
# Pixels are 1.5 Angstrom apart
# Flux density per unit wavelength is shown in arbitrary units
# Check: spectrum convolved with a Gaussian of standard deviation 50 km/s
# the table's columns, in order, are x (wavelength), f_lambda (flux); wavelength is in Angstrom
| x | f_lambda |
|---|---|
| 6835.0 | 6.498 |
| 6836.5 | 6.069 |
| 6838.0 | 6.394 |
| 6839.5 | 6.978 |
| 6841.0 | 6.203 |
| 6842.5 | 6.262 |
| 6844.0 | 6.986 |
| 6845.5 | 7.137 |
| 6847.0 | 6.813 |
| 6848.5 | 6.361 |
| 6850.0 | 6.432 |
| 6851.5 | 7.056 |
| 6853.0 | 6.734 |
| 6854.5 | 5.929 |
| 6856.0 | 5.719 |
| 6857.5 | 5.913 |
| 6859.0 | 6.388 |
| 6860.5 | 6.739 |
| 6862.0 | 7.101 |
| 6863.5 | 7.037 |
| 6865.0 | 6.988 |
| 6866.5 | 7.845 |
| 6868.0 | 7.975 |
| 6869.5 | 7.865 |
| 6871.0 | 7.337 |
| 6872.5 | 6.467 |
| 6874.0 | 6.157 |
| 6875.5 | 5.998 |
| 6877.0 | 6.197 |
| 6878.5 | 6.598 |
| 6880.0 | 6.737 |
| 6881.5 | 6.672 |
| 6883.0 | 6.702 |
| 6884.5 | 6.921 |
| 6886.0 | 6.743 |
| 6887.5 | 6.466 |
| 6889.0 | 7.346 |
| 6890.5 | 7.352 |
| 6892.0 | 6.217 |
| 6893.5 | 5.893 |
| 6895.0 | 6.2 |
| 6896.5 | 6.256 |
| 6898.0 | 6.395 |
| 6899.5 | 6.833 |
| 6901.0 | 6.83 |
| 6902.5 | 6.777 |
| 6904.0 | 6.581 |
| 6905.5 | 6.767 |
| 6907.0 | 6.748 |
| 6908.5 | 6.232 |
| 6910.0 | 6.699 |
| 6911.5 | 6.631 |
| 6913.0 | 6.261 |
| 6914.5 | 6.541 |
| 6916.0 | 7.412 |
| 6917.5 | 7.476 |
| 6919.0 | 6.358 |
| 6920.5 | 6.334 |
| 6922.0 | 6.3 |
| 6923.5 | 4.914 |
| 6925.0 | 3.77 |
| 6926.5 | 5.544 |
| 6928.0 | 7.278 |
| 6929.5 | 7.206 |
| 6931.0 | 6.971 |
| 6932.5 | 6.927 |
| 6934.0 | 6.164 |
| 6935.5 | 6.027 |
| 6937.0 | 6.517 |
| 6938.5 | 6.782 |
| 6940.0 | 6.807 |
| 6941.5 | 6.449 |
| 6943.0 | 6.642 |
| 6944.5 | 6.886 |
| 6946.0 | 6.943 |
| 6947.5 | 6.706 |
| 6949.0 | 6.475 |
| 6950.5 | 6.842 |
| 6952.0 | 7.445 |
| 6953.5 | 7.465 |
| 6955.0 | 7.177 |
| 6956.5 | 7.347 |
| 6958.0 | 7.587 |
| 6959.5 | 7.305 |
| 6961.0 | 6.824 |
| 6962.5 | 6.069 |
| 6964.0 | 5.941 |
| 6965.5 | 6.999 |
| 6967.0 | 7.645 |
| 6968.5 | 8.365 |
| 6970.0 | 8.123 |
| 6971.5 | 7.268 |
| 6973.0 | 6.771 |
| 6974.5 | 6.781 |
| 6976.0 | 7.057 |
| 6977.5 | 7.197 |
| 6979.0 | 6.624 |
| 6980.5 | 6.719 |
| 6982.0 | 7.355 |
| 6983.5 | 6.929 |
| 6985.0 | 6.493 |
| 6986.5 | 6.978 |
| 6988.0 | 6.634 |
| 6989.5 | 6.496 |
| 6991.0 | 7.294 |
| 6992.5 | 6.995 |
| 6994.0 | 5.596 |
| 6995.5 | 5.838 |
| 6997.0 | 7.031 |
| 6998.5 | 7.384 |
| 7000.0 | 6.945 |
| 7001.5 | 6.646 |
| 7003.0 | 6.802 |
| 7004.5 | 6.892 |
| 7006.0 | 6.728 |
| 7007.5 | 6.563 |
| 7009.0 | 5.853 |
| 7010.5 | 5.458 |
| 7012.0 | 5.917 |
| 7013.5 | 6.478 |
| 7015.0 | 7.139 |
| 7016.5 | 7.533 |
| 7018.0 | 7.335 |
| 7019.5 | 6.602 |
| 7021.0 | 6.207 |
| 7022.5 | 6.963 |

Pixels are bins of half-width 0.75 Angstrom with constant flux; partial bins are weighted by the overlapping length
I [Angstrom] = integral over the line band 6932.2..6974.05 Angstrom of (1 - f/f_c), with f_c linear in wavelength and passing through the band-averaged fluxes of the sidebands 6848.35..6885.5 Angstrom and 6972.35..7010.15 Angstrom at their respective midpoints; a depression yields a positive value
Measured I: -1.36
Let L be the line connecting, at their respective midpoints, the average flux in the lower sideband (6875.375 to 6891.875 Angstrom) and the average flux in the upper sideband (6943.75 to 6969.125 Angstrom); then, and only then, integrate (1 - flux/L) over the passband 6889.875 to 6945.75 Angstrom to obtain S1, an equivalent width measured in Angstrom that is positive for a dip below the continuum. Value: 3.1 Angstrom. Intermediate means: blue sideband 6.71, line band 6.49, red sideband 7.05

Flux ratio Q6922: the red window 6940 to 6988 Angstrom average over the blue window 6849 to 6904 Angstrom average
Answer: 1.05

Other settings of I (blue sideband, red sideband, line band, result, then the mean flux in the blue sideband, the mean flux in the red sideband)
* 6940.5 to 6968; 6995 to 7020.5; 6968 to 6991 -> -0.8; 6.94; 6.66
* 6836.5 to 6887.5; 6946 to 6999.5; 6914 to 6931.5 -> 1.3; 6.7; 6.96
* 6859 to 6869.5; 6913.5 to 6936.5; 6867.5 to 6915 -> 1.3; 7.26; 6.35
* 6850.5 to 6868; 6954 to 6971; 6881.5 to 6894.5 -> 0.3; 6.73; 7.22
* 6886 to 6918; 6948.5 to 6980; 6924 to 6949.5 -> 1.7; 6.66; 7.11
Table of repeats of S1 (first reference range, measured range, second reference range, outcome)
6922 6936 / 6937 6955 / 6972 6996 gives -1.6 Angstrom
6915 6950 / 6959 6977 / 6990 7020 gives -1.5 Angstrom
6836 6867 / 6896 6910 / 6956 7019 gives 0.2 Angstrom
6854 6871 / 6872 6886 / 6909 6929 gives 0.4 Angstrom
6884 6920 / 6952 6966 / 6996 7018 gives -0.7 Angstrom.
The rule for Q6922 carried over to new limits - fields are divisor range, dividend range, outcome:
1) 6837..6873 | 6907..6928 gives 0.92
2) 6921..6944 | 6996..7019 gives 1.07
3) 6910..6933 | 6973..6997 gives 1.05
